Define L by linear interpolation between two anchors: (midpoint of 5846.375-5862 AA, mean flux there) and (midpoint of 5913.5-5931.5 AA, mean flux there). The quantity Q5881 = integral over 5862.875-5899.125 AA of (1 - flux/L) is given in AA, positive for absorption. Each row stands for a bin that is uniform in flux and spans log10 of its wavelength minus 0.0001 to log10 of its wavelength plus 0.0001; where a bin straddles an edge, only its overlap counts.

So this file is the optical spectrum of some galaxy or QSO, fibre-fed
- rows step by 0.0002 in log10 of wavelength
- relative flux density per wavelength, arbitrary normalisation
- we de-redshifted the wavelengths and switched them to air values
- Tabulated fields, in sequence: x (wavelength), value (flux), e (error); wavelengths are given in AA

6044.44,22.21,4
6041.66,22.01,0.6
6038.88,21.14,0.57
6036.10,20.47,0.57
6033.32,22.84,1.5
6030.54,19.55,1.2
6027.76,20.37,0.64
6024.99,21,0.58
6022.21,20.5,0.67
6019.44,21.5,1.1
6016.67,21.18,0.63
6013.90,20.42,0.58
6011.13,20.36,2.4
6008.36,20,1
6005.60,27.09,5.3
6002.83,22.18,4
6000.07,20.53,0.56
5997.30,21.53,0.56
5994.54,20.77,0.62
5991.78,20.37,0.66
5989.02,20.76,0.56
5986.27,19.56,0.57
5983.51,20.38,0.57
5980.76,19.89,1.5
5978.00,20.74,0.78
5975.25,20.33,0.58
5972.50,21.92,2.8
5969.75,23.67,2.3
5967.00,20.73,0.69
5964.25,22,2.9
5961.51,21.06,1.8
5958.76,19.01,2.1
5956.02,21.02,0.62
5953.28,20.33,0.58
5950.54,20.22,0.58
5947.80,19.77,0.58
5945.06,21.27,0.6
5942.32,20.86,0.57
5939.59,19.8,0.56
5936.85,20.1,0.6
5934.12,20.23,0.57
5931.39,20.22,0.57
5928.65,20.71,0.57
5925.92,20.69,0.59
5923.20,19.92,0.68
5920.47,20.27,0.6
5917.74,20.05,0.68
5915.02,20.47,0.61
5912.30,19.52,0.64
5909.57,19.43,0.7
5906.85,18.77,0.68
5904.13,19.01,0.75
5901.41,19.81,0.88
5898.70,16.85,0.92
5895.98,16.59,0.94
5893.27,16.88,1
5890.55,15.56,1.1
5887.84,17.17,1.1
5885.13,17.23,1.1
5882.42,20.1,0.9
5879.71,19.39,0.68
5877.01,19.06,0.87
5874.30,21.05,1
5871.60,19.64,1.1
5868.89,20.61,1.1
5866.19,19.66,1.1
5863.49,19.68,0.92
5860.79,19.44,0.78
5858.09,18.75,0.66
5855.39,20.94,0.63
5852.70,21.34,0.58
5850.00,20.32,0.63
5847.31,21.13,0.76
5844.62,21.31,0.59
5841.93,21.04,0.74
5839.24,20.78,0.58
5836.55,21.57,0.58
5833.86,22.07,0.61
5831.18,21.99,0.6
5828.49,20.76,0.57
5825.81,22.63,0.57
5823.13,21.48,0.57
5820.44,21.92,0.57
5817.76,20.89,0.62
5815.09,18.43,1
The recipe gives 3.1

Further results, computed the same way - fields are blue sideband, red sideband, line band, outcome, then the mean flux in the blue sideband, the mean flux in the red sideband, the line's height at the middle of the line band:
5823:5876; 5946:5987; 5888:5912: 3.3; 20.8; 20.7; 20.8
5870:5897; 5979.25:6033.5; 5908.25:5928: -1.0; 18.3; 21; 19.1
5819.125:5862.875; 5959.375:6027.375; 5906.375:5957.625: 2.2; 21.1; 21.1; 21.1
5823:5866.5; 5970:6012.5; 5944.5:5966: 0.5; 20.9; 21.2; 21.1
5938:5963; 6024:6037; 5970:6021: -1.2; 20.4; 20.9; 20.6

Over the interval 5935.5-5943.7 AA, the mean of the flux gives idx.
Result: 20.2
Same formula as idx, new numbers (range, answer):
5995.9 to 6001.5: 21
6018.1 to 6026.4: 21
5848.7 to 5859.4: 20.3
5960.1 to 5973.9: 21.9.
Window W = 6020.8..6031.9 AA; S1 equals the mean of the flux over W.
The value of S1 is 20.4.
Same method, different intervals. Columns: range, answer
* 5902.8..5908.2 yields 18.9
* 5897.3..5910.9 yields 18.8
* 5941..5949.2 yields 20.6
